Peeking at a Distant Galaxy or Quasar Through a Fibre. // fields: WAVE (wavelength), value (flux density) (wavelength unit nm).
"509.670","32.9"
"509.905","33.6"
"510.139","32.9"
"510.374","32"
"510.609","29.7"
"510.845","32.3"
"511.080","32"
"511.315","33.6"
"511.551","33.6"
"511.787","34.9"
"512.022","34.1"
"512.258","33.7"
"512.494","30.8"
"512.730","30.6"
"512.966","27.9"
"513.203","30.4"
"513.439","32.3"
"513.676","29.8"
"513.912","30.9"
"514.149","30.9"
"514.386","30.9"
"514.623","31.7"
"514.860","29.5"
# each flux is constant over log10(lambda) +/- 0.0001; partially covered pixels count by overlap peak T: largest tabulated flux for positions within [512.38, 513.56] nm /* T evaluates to 32.3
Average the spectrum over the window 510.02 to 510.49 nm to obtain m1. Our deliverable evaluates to 32.5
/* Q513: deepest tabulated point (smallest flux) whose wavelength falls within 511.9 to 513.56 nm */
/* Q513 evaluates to 27.9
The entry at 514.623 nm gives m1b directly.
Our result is 31.7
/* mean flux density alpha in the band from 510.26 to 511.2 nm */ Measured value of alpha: 31.5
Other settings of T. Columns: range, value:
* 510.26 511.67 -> 33.6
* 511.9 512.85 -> 34.1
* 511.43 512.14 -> 34.9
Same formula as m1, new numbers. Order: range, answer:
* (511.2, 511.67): 33.5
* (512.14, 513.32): 30.7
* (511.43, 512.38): 34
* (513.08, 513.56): 31.3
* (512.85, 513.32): 29.1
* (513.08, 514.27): 30.8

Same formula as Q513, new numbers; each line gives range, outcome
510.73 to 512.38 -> 32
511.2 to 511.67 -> 33.6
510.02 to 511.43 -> 29.7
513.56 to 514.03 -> 29.8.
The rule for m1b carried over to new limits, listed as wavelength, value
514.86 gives 29.5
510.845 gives 32.3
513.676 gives 29.8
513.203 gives 30.4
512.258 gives 33.7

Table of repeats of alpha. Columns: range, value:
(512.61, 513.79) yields 30.2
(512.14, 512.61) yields 32.2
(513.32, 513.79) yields 31.1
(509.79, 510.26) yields 33.3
